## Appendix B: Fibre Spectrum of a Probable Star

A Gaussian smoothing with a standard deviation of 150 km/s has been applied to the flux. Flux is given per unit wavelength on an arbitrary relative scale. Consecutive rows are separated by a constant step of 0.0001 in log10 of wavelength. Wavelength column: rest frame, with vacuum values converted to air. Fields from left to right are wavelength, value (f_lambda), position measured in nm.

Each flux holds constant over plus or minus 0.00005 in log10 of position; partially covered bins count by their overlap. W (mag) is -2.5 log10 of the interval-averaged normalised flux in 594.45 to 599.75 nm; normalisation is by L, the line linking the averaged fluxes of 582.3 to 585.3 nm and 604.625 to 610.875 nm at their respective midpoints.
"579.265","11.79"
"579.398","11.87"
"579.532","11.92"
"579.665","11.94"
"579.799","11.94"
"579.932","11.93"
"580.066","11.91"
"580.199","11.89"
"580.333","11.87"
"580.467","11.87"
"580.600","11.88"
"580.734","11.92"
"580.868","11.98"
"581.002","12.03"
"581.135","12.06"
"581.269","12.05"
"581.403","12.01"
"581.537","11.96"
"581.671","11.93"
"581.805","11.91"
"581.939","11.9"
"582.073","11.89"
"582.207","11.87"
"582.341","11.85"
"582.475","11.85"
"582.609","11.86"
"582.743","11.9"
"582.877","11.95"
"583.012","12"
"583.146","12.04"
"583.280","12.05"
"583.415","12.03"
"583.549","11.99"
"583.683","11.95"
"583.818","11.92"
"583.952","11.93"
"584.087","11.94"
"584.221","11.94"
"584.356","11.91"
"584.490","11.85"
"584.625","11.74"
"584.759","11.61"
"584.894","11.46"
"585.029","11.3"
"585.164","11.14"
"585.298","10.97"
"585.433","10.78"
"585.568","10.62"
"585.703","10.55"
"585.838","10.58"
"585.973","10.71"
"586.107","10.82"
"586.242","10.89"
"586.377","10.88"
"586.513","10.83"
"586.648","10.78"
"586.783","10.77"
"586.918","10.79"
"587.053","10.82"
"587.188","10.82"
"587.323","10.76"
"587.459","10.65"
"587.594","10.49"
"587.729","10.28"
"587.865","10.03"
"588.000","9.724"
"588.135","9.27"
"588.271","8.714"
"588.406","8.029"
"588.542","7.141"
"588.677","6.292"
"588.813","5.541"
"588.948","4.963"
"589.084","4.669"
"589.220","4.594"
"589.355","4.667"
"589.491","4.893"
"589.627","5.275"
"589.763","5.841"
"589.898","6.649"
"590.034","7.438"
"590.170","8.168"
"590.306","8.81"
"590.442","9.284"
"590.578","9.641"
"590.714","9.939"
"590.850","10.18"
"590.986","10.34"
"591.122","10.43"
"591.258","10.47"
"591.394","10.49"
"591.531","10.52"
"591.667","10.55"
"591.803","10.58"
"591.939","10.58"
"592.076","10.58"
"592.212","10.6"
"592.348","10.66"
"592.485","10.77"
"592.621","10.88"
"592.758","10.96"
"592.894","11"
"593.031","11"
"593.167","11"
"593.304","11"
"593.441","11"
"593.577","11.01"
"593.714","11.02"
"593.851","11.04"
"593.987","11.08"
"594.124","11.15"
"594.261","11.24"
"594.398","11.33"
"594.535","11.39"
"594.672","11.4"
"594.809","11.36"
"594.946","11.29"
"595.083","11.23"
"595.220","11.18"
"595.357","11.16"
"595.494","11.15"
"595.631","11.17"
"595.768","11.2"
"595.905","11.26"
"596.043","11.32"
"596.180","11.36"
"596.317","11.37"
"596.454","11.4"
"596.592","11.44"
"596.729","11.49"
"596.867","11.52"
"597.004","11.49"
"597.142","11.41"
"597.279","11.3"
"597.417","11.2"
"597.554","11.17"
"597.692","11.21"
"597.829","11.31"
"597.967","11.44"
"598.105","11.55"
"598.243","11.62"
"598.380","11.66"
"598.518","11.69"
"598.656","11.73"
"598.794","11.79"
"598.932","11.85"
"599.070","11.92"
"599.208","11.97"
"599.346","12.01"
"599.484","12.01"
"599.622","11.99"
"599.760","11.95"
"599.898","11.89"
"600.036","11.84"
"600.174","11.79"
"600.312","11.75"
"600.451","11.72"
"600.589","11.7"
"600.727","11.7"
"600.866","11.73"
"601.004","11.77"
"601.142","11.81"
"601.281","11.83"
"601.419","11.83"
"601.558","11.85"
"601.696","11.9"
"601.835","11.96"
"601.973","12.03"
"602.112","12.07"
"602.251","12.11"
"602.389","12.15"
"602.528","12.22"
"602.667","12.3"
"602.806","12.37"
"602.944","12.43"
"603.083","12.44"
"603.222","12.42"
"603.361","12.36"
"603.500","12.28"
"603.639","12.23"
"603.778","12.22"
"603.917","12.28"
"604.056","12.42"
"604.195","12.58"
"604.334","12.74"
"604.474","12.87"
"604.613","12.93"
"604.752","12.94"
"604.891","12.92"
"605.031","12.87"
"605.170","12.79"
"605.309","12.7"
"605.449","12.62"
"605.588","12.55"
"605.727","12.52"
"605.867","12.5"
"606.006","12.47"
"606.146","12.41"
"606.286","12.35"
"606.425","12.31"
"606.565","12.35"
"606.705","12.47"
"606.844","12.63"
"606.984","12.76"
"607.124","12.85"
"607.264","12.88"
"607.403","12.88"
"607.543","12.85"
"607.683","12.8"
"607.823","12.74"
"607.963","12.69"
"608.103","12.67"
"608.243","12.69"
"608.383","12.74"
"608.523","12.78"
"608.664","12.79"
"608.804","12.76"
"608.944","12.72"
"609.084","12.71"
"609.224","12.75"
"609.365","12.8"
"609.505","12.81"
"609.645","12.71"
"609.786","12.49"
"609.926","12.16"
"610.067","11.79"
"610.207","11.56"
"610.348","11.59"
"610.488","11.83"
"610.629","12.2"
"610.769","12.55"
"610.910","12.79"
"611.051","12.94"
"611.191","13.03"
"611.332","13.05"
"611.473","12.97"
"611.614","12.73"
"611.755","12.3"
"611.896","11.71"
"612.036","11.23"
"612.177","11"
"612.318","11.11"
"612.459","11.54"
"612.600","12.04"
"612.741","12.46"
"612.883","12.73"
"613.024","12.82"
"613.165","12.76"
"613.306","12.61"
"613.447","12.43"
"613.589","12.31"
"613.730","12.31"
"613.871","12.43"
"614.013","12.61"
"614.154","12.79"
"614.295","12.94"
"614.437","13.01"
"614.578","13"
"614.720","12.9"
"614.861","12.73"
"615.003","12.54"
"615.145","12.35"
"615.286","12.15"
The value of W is 0.069 mag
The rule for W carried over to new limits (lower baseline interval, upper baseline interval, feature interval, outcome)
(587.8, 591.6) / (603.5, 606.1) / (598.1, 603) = -0.06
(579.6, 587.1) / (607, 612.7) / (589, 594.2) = 0.25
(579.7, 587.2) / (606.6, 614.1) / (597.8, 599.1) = 0.04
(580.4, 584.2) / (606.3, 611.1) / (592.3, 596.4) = 0.10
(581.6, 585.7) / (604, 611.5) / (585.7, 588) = 0.11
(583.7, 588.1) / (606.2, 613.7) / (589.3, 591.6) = 0.32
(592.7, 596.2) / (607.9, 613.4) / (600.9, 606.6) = -0.04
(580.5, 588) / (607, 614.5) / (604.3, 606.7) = -0.03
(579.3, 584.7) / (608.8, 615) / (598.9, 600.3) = 0.03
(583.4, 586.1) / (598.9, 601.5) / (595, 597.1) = 0.04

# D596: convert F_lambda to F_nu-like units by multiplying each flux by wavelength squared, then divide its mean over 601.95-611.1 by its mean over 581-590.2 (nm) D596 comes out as 1.3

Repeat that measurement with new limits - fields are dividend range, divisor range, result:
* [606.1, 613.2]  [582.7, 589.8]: 1.35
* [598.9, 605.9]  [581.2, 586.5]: 1.12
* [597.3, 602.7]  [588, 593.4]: 1.38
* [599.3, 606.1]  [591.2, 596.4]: 1.14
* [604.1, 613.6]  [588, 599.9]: 1.28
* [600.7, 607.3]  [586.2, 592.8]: 1.43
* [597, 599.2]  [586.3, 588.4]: 1.16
